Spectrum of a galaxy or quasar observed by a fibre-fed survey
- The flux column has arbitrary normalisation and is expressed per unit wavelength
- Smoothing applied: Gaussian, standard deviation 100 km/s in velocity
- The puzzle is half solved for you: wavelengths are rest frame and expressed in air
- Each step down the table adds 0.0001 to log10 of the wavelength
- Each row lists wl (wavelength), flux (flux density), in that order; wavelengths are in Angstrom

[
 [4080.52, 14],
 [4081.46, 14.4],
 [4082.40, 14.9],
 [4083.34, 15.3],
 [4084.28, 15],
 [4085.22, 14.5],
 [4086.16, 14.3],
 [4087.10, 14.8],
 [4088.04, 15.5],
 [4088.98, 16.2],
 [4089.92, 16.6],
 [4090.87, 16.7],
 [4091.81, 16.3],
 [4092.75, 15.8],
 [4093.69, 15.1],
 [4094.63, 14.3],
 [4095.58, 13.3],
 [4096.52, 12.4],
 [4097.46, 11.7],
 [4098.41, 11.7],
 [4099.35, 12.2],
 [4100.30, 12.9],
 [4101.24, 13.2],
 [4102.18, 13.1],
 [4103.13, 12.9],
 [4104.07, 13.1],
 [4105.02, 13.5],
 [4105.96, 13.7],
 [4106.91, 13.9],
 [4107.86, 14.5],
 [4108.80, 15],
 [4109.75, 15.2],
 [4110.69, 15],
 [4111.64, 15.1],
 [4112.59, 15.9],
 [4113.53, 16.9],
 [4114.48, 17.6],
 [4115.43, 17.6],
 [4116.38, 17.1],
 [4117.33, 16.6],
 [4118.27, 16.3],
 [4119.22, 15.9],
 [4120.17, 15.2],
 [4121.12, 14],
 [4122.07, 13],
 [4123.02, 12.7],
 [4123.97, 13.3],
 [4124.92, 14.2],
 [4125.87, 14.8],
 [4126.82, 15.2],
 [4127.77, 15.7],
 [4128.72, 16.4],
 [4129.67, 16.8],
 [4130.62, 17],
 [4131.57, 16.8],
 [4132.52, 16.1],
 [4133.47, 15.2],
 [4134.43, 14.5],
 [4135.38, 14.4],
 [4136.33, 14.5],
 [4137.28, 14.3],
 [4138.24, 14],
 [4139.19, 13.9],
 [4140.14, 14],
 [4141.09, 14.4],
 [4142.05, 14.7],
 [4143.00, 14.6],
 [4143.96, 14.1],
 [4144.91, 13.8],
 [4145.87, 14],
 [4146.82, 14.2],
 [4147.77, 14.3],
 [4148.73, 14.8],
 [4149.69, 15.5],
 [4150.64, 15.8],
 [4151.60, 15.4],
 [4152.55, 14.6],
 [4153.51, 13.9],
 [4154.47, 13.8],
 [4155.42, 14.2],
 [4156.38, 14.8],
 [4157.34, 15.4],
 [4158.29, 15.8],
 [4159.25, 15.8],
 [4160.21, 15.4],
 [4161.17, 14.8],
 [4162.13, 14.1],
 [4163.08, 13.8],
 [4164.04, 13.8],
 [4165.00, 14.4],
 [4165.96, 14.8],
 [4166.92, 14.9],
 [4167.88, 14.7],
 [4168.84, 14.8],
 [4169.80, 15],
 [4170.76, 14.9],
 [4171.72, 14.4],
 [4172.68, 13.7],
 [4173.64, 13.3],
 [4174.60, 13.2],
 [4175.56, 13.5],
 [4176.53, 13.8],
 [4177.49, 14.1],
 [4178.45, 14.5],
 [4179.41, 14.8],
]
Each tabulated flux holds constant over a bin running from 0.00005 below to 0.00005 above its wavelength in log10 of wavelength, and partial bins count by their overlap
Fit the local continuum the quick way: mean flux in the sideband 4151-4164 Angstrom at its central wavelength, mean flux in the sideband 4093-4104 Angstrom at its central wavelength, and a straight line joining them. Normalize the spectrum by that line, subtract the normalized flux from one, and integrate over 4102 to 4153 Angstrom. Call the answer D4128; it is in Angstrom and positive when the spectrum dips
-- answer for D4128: -3.9 Angstrom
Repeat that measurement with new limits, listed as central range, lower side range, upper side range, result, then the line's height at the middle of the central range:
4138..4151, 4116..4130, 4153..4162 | 0.44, 14.9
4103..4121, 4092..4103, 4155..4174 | -2.29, 13.6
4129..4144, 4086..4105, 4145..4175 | -0.62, 14.4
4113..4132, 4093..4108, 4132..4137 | -1.77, 14.3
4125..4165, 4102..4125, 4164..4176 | -0.83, 14.5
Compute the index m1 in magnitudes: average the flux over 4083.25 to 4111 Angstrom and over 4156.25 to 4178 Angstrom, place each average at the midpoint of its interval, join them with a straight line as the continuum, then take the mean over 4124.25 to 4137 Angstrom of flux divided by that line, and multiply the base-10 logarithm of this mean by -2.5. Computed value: -0.08 mag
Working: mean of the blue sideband 14.2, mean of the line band 15.5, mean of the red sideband 14.5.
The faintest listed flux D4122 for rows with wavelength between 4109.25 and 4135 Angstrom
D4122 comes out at 12.7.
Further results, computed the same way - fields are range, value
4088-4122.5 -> 11.7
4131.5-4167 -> 13.8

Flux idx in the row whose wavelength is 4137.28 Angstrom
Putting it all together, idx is 14.3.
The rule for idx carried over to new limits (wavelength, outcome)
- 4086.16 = 14.3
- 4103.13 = 12.9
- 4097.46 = 11.7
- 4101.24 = 13.2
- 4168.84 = 14.8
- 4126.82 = 15.2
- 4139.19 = 13.9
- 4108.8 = 15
